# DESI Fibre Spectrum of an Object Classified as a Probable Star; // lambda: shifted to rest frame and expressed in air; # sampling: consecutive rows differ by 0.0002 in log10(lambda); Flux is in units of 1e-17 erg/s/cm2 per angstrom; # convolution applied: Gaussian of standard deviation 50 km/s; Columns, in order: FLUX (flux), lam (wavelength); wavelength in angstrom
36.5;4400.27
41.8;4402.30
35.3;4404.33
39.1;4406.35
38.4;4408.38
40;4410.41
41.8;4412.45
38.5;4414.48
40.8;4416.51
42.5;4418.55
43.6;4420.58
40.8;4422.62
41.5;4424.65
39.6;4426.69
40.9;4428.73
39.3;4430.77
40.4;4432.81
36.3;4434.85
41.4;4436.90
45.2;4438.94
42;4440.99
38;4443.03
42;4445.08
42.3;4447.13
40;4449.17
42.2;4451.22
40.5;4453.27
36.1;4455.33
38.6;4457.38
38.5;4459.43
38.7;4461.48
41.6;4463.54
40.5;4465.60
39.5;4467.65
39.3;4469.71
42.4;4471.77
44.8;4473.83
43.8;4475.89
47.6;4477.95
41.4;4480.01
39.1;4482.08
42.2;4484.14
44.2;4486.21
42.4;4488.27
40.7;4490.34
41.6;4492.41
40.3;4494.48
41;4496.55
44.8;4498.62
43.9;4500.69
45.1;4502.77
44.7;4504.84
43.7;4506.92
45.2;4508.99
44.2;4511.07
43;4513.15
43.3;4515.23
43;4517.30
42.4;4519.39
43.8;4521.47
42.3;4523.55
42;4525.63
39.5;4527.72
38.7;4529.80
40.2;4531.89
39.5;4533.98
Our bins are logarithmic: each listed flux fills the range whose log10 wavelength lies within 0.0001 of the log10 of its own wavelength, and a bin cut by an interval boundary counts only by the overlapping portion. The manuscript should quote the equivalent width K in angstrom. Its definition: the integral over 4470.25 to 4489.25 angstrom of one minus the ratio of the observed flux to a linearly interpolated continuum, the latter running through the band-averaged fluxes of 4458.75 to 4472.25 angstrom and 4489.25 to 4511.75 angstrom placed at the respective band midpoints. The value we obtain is -0.8 angstrom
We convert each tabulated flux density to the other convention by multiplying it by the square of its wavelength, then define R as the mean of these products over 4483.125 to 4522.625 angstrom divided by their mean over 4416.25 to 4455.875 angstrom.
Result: 1.09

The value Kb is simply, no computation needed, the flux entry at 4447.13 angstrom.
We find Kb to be 42.3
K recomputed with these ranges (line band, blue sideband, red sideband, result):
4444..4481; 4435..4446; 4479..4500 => 0.4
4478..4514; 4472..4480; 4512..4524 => 0.8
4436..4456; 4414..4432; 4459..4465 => -0.4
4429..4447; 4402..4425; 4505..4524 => 0.2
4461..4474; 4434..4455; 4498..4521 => 0.3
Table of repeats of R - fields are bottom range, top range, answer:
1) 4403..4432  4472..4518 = 1.11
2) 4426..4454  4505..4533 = 1.08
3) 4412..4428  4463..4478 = 1.05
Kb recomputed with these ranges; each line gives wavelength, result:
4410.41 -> 40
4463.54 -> 41.6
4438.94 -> 45.2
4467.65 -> 39.5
